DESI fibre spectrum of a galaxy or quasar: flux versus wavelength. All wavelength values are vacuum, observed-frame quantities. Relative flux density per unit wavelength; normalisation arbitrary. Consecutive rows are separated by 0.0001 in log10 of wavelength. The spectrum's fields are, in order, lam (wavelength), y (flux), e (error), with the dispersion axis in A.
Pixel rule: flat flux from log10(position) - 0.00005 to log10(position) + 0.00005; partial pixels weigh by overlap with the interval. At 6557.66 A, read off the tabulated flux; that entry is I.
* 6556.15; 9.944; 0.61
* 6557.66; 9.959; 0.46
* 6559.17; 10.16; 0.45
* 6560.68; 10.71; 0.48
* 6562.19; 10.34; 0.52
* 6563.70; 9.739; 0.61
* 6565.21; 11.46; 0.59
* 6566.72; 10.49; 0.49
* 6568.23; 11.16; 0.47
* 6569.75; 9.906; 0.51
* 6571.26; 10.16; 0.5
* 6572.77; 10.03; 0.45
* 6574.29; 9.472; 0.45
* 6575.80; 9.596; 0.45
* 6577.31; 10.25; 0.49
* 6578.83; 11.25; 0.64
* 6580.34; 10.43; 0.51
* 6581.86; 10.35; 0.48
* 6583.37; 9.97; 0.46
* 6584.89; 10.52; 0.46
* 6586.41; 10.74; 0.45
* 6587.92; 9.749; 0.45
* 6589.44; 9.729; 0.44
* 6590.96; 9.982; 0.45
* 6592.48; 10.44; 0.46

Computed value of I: 9.959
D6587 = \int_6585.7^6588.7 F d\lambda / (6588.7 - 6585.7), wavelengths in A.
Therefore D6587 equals 10.2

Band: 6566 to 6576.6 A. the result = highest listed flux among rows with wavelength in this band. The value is 11.16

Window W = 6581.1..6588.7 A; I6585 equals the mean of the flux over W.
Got 10.3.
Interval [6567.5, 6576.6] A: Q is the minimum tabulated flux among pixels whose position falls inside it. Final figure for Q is 9.472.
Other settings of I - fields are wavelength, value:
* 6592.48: 10.44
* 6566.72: 10.49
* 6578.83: 11.25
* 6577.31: 10.25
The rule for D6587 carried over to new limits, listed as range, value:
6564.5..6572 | 10.6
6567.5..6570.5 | 10.5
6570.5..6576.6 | 9.83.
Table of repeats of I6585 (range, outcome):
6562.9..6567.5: 10.6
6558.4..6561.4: 10.4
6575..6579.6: 10.4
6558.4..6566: 10.5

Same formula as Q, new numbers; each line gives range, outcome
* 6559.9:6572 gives 9.739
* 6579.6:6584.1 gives 9.97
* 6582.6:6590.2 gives 9.729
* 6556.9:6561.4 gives 9.959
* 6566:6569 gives 10.49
